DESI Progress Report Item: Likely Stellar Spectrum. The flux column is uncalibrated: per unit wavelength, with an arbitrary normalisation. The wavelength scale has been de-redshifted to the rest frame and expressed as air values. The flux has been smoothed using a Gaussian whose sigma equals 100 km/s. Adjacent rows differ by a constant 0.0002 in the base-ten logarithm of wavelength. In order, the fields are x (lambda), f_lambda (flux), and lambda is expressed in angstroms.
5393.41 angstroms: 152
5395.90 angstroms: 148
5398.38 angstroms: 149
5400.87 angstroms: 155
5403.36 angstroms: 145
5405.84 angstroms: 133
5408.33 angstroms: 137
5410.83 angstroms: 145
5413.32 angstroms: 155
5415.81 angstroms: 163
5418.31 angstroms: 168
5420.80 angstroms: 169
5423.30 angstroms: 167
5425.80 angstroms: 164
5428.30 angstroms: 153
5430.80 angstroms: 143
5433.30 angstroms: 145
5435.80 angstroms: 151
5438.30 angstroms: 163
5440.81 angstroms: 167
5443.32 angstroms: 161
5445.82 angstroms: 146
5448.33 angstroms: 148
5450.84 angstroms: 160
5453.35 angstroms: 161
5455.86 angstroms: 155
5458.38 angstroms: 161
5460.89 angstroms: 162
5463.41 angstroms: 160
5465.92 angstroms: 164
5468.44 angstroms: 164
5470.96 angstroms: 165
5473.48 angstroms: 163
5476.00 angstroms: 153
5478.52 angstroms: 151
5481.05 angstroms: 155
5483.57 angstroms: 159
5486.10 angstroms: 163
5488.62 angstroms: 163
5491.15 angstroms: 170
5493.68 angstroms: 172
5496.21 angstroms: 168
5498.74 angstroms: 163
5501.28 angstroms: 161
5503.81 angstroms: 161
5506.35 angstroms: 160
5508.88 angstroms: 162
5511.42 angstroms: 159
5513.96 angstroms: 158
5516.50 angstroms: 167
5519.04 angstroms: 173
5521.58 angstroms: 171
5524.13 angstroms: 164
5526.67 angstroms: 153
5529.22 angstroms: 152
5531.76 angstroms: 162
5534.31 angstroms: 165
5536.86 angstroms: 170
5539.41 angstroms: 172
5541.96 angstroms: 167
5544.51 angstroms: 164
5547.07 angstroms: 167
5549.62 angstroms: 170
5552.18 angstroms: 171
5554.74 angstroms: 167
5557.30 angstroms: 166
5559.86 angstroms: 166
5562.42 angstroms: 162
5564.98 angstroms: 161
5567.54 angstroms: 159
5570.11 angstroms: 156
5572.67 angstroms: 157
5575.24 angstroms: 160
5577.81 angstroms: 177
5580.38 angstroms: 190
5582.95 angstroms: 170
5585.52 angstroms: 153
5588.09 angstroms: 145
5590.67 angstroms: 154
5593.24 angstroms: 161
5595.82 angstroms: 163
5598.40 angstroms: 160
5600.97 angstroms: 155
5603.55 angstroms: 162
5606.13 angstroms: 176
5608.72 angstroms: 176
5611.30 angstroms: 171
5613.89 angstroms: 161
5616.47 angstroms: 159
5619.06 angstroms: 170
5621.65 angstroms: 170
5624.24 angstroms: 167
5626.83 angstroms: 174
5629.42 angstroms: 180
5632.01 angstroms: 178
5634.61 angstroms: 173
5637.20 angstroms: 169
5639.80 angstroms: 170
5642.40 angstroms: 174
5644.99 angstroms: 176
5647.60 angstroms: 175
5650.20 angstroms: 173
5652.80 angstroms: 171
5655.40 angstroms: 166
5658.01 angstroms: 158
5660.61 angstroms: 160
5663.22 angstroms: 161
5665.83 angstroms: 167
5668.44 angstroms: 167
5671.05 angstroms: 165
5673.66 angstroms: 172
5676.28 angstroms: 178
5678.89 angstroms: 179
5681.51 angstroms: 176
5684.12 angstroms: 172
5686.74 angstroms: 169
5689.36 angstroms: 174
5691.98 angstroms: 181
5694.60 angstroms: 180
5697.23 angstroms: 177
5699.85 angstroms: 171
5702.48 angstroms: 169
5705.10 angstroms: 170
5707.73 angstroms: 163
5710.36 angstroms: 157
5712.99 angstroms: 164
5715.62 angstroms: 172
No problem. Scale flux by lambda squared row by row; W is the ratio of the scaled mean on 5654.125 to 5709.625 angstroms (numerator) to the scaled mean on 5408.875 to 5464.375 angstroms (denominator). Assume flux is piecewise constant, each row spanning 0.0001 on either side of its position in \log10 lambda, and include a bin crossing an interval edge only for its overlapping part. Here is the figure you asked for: 1.2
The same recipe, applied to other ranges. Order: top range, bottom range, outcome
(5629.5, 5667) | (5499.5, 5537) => 1.10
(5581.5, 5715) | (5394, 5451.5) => 1.19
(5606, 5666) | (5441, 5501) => 1.12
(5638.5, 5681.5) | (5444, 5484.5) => 1.15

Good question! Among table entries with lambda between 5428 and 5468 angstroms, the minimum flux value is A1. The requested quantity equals 143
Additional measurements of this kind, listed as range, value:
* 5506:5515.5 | 158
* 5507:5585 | 152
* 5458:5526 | 151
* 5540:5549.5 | 164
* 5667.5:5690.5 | 165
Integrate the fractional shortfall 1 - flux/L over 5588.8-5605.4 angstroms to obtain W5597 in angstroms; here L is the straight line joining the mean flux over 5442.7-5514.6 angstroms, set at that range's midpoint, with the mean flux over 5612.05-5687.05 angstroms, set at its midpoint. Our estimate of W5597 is 0.8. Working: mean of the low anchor 160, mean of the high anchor 170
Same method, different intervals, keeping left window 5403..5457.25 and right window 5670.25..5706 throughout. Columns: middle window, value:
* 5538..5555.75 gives -0.5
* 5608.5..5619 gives 0.1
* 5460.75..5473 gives -0.4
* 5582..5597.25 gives 0.8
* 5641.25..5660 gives 0.1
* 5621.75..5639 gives -0.4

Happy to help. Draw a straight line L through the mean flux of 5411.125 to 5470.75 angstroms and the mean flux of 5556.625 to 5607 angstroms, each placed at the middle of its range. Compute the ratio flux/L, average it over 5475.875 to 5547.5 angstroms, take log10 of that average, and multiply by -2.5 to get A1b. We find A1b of -0.02 mag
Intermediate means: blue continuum 159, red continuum 163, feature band 163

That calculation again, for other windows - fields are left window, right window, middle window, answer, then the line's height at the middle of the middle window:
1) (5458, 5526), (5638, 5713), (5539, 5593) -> 0.009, 166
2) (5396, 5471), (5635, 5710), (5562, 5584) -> -0.009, 164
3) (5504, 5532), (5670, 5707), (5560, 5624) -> 0.021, 167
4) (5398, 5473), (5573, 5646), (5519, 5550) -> -0.016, 163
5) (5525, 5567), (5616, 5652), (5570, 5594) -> 0.033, 168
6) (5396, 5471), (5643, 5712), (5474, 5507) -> -0.016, 159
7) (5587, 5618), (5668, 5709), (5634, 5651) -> -0.037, 167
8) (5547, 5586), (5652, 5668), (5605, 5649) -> -0.046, 165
